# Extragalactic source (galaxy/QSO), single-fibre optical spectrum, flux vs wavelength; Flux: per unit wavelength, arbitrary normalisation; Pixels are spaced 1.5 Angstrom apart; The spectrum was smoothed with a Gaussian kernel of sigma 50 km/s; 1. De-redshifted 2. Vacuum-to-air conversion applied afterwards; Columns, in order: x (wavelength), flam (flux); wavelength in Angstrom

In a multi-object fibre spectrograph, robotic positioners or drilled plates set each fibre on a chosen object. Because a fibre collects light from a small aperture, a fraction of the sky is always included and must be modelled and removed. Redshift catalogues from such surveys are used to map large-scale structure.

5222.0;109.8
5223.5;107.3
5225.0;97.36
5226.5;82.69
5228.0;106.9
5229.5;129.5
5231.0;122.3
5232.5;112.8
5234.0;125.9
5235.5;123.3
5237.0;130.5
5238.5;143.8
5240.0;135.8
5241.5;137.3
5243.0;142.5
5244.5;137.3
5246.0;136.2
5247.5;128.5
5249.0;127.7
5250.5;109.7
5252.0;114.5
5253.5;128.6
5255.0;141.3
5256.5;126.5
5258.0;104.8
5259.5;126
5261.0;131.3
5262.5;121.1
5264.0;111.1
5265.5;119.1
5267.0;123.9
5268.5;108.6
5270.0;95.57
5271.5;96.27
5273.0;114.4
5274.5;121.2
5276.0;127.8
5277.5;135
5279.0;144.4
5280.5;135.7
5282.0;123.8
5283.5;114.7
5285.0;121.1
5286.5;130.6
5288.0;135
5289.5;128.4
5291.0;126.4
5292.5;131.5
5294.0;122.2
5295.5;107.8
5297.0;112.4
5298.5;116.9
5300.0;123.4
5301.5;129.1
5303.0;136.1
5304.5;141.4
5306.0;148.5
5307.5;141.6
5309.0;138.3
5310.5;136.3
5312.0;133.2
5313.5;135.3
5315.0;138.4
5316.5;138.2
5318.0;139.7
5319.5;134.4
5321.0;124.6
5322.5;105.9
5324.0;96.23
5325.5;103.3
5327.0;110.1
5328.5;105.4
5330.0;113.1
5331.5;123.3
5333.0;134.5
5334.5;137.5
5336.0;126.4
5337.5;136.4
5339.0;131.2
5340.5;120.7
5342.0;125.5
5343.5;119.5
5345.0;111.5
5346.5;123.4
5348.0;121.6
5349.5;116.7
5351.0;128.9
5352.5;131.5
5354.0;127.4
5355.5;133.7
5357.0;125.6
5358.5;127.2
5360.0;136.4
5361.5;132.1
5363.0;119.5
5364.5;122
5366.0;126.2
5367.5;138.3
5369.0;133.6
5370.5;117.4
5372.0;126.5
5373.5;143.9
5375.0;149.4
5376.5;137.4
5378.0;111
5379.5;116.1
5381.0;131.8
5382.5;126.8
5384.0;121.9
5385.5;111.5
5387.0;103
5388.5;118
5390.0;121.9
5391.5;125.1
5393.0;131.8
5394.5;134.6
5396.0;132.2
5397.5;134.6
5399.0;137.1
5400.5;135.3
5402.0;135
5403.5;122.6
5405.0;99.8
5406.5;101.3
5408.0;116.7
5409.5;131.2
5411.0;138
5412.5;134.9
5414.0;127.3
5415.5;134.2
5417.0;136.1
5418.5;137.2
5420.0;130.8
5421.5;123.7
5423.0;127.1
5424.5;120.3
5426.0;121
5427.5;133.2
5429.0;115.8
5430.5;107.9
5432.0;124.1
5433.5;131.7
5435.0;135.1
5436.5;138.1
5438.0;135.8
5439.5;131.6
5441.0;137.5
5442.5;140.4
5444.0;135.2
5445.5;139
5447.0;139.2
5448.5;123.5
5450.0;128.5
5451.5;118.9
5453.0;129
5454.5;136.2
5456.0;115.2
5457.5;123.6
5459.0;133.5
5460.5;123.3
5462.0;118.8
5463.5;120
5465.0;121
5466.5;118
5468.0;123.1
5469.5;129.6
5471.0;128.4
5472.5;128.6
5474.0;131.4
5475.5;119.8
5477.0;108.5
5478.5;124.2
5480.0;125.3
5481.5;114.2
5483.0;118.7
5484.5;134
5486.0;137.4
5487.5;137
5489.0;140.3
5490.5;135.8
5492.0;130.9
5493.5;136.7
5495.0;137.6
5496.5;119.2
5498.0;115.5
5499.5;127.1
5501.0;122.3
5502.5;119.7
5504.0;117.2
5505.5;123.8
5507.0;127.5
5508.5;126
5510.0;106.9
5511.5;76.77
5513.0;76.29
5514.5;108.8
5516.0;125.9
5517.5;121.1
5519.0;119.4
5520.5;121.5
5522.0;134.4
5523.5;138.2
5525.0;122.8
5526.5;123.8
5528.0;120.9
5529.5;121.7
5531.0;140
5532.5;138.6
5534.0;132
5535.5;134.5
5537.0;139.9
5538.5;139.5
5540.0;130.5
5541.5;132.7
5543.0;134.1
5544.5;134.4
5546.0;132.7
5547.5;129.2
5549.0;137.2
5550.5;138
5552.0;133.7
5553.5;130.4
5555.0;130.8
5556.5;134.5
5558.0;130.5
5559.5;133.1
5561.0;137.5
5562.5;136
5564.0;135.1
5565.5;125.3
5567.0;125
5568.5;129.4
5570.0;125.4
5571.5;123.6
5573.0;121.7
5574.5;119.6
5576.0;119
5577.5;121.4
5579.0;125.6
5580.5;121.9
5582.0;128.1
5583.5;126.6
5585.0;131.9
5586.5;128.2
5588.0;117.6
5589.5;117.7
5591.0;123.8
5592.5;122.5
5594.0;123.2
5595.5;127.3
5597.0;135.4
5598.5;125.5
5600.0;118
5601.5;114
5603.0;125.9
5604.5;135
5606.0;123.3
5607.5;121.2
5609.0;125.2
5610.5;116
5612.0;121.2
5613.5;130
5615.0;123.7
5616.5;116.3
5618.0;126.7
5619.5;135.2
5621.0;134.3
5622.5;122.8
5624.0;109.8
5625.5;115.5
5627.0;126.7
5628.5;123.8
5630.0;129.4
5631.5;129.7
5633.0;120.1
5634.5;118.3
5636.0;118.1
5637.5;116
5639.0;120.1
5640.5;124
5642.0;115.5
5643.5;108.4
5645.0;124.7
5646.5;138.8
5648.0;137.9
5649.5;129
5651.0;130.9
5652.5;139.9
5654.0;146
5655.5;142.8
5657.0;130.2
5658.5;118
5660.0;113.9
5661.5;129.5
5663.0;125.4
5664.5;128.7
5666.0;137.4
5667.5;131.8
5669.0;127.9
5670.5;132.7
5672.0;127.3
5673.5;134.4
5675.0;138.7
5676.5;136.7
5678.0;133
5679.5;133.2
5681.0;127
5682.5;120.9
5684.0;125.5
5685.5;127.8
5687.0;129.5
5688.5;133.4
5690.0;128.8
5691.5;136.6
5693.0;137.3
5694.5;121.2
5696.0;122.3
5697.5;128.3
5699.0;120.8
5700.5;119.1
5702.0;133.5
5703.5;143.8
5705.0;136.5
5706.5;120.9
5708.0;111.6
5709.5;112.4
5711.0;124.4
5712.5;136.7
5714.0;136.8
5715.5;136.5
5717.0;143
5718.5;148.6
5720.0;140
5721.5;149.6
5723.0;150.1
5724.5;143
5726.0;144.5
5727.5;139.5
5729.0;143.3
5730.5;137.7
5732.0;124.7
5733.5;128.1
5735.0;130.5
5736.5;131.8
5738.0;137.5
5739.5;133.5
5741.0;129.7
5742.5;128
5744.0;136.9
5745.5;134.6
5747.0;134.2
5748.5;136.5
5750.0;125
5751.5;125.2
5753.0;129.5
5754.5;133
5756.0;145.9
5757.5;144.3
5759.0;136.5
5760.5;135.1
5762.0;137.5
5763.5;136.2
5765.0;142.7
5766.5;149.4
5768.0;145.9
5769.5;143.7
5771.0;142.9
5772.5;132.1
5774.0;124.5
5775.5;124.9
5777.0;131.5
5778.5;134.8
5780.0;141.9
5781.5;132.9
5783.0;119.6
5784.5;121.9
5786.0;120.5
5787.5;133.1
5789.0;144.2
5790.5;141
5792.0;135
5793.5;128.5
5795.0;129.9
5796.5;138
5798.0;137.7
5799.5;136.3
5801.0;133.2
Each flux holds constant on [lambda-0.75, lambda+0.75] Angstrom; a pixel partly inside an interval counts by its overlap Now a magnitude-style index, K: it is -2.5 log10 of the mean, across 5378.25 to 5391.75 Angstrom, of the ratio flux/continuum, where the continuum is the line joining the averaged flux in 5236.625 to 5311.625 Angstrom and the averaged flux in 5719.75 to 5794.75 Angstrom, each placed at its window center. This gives 0.08 mag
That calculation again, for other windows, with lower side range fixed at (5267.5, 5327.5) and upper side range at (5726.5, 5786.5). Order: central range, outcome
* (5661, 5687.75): 0.02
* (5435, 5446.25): -0.07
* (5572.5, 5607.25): 0.06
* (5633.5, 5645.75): 0.12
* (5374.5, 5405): 0.01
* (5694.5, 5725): 0.01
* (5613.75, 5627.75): 0.07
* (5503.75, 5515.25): 0.20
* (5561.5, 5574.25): 0.02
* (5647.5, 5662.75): 0.01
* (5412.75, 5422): -0.04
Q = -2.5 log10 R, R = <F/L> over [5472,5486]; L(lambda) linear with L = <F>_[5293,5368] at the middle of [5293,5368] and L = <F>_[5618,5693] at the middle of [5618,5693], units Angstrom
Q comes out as 0.03 mag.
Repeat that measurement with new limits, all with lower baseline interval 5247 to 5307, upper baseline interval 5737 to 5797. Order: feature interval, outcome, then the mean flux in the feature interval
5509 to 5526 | 0.13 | 114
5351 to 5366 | -0.02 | 128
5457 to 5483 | 0.04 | 123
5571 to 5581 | 0.07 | 122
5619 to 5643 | 0.08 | 122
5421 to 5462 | -0.01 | 128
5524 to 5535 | 0.00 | 129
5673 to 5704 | 0.02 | 130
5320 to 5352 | 0.04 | 120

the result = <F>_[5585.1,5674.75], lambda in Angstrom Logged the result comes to 126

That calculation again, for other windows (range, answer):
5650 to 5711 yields 129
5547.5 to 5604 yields 127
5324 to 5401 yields 125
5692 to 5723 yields 132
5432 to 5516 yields 125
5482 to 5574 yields 127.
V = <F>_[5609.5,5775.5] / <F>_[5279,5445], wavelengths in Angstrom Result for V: 1.0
